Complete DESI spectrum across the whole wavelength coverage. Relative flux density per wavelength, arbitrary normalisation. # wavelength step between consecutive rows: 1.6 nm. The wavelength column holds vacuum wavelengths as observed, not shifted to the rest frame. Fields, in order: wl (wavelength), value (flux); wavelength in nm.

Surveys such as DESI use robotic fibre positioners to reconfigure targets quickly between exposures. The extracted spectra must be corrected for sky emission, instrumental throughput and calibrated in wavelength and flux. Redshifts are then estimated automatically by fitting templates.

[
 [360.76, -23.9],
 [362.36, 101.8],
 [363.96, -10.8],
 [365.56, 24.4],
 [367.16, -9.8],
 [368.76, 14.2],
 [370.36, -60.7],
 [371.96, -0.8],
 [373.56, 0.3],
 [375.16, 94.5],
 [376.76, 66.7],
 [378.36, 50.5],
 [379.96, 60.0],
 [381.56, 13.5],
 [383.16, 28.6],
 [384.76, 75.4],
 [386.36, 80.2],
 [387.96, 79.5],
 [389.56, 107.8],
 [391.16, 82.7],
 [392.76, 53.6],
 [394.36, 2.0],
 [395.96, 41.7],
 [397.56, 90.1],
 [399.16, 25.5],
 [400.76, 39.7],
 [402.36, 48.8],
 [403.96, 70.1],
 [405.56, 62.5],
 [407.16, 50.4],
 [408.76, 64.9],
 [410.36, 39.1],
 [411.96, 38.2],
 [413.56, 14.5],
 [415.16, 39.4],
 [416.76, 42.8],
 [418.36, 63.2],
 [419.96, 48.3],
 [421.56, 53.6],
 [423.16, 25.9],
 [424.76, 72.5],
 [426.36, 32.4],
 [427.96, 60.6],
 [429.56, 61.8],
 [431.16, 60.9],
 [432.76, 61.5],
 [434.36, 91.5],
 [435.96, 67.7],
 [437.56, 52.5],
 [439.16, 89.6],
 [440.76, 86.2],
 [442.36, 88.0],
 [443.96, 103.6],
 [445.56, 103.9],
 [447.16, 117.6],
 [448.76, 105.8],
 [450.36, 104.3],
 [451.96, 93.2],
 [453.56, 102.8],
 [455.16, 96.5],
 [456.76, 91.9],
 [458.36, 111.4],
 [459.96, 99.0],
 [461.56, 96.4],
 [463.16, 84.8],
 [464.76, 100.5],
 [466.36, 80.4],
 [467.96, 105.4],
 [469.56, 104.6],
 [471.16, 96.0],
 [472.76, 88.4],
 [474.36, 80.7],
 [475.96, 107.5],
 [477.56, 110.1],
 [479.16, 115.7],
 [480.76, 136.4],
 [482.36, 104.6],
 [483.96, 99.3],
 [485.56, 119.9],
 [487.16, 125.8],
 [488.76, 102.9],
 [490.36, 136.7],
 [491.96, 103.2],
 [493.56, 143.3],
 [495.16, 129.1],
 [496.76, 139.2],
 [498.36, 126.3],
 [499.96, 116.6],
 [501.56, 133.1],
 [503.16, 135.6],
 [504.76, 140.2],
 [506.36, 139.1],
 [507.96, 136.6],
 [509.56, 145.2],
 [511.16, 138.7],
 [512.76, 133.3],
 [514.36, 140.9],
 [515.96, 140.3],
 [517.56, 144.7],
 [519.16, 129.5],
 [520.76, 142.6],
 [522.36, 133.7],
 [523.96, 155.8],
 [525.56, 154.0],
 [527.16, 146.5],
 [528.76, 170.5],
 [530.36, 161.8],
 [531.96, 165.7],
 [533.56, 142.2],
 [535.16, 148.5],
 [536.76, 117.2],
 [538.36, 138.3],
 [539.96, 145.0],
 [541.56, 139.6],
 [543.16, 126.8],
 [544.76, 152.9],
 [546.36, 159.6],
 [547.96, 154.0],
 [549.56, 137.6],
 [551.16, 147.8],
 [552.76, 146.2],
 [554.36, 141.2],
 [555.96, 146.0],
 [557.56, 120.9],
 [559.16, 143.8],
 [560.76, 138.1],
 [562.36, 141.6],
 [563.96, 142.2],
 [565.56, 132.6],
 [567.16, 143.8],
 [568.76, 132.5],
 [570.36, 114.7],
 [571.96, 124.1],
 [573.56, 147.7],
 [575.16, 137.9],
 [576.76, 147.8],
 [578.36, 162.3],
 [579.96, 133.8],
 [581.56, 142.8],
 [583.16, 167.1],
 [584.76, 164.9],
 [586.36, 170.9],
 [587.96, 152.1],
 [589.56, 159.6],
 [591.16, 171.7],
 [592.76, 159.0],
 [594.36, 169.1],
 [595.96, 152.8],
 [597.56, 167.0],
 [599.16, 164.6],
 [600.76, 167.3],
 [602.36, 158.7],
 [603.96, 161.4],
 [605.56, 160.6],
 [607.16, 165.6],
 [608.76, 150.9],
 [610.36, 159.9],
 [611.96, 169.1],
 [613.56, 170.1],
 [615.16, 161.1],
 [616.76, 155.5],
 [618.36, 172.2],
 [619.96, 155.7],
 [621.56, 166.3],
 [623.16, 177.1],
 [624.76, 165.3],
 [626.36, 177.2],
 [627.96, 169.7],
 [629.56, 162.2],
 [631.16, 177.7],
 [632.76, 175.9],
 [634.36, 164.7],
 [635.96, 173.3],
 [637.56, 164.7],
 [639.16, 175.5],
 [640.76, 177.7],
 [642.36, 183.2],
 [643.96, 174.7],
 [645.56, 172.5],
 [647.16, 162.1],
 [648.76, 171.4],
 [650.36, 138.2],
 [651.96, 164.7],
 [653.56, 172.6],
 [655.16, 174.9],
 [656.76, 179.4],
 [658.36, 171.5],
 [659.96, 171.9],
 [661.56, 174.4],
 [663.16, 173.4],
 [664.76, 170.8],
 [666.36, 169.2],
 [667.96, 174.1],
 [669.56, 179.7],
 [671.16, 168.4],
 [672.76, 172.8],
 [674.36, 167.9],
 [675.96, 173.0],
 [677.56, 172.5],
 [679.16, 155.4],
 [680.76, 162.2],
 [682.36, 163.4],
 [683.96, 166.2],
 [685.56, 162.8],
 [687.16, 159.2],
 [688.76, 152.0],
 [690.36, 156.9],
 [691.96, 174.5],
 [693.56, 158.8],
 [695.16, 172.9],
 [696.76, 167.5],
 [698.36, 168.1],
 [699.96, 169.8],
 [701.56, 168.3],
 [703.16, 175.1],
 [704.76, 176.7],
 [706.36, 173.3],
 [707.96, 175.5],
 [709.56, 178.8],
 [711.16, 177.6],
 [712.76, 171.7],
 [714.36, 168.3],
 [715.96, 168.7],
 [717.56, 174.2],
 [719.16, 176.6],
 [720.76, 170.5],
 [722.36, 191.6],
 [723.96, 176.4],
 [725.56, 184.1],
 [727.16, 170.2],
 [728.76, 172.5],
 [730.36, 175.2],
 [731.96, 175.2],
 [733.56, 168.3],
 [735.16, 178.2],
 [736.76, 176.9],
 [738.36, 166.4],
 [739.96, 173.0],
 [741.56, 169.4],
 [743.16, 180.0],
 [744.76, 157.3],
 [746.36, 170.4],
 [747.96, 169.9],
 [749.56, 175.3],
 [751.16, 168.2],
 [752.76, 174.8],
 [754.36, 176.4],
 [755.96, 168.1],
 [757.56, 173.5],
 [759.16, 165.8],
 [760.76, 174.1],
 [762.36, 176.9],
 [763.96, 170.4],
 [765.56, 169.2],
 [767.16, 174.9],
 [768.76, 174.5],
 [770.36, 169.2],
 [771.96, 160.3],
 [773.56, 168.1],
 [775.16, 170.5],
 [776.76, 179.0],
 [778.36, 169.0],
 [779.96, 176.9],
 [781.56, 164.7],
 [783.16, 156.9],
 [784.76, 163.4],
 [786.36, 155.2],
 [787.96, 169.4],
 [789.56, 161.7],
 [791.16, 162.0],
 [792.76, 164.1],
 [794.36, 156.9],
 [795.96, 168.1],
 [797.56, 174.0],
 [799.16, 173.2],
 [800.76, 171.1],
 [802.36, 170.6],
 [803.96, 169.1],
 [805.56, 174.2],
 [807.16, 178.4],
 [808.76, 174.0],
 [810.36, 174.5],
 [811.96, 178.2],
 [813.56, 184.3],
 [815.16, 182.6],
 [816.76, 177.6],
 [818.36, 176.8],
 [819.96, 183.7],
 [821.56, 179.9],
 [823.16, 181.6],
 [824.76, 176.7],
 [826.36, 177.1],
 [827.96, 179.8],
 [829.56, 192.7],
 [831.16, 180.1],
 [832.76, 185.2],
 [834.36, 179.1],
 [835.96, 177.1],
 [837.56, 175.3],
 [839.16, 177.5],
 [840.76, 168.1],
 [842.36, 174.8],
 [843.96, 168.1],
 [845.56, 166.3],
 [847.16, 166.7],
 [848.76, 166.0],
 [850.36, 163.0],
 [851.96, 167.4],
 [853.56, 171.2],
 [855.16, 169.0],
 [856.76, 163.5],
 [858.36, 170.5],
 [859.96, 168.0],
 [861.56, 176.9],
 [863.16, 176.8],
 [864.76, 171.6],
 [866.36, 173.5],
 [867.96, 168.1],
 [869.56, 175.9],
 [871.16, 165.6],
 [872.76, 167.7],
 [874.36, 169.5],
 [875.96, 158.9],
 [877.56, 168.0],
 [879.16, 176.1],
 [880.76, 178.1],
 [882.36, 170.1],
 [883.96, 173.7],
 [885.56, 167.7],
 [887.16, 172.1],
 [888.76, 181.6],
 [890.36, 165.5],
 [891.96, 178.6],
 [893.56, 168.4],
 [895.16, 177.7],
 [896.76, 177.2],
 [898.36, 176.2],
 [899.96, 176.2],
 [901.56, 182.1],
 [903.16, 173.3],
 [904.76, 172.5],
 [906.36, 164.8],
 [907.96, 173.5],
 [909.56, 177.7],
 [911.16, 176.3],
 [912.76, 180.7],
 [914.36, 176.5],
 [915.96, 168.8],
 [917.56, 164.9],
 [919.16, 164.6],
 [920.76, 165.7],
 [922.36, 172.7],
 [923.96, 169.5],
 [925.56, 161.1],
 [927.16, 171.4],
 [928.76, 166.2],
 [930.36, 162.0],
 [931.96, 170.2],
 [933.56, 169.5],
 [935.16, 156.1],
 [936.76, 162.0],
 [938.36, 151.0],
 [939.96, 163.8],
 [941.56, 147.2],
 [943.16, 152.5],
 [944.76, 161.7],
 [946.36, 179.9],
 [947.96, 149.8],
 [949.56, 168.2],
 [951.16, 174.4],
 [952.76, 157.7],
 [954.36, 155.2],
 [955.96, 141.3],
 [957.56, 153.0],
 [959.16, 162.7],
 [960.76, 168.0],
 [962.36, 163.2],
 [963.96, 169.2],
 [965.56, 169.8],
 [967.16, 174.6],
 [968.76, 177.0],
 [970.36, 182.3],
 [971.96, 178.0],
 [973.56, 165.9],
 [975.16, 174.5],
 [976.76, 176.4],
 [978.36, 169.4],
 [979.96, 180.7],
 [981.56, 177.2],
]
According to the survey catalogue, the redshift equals 0.103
